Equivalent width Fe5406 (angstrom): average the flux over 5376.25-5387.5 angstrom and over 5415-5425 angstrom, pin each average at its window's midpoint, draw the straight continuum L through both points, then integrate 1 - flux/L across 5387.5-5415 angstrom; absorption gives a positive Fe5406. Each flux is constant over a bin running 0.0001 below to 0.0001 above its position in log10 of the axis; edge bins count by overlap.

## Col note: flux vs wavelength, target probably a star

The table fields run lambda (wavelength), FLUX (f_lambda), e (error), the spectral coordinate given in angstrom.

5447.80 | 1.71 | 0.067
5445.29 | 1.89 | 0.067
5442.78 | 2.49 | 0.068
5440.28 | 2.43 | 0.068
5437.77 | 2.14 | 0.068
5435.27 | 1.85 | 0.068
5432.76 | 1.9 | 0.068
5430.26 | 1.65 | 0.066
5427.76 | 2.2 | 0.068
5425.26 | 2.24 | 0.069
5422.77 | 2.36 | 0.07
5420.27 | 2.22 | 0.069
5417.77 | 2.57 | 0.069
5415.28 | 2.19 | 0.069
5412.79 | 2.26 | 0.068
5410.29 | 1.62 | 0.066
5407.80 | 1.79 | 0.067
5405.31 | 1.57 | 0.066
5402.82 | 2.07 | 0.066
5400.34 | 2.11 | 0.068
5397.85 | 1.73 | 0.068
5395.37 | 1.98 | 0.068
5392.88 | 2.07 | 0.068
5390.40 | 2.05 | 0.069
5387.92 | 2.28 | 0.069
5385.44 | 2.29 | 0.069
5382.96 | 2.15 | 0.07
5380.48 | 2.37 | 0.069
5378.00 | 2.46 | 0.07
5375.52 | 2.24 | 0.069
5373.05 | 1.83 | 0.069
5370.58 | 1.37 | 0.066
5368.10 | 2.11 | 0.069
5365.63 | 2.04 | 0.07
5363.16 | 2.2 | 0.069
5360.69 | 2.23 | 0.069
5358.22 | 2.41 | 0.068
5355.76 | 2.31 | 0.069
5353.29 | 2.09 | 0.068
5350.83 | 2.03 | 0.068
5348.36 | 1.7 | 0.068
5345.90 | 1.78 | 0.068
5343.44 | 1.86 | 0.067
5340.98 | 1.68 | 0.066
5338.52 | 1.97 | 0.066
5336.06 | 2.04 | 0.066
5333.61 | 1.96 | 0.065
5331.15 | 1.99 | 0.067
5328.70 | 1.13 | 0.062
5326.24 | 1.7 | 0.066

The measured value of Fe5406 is 4.4 angstrom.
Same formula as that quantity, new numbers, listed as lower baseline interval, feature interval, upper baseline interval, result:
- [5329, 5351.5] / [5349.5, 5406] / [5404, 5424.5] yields -3.6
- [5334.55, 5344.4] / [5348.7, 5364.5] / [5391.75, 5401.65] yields -2.2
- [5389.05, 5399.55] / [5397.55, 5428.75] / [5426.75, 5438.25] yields -2.1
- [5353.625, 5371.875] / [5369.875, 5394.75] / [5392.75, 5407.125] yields -1.6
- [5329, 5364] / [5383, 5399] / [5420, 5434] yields -0.2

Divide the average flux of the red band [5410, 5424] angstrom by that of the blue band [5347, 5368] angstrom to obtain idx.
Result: 1.06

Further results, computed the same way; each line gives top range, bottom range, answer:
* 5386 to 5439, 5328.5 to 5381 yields 1.02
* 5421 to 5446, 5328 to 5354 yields 1.15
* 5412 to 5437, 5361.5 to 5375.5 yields 1.10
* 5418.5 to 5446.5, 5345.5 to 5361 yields 1.02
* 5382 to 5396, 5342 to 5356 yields 1.11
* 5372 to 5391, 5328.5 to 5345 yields 1.20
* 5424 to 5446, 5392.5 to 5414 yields 1.10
